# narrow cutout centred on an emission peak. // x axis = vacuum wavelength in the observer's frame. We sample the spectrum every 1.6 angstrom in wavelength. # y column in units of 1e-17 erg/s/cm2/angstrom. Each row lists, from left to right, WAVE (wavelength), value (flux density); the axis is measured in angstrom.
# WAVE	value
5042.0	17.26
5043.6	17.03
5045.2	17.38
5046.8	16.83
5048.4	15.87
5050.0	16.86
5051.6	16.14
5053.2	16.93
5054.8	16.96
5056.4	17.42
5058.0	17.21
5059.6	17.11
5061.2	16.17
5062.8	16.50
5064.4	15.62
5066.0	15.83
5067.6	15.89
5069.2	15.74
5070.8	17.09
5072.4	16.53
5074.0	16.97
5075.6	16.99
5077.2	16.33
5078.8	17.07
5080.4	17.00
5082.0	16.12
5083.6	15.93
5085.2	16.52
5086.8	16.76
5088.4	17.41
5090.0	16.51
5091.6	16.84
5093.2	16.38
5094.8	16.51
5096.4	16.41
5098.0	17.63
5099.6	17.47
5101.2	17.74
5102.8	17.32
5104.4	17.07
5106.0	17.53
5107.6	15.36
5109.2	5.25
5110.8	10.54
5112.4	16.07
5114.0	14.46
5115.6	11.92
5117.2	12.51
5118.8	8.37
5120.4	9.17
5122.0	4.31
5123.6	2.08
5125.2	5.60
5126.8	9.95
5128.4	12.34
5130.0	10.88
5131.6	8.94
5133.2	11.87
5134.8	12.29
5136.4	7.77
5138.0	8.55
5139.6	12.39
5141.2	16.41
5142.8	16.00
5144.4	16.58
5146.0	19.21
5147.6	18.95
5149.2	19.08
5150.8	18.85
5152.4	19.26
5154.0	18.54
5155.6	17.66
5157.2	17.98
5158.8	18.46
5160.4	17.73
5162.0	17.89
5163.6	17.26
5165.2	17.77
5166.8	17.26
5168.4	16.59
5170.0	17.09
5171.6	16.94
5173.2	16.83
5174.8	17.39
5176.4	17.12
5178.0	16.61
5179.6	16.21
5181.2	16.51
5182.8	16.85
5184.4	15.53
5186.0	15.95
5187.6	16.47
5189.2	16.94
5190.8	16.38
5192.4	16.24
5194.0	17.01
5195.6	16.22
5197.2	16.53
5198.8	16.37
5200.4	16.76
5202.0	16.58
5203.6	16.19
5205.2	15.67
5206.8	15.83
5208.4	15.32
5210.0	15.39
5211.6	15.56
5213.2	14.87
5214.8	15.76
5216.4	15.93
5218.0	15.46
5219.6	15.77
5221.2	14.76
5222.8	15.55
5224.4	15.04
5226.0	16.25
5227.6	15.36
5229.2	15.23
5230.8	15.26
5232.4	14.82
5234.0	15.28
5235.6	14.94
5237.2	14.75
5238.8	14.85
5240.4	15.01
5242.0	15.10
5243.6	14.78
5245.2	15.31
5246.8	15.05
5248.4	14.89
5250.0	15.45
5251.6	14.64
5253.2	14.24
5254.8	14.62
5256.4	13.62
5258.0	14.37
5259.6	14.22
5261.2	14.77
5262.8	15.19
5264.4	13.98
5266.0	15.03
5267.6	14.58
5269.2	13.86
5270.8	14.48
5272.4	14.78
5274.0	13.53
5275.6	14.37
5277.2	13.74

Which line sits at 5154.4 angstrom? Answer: Mg II 2798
